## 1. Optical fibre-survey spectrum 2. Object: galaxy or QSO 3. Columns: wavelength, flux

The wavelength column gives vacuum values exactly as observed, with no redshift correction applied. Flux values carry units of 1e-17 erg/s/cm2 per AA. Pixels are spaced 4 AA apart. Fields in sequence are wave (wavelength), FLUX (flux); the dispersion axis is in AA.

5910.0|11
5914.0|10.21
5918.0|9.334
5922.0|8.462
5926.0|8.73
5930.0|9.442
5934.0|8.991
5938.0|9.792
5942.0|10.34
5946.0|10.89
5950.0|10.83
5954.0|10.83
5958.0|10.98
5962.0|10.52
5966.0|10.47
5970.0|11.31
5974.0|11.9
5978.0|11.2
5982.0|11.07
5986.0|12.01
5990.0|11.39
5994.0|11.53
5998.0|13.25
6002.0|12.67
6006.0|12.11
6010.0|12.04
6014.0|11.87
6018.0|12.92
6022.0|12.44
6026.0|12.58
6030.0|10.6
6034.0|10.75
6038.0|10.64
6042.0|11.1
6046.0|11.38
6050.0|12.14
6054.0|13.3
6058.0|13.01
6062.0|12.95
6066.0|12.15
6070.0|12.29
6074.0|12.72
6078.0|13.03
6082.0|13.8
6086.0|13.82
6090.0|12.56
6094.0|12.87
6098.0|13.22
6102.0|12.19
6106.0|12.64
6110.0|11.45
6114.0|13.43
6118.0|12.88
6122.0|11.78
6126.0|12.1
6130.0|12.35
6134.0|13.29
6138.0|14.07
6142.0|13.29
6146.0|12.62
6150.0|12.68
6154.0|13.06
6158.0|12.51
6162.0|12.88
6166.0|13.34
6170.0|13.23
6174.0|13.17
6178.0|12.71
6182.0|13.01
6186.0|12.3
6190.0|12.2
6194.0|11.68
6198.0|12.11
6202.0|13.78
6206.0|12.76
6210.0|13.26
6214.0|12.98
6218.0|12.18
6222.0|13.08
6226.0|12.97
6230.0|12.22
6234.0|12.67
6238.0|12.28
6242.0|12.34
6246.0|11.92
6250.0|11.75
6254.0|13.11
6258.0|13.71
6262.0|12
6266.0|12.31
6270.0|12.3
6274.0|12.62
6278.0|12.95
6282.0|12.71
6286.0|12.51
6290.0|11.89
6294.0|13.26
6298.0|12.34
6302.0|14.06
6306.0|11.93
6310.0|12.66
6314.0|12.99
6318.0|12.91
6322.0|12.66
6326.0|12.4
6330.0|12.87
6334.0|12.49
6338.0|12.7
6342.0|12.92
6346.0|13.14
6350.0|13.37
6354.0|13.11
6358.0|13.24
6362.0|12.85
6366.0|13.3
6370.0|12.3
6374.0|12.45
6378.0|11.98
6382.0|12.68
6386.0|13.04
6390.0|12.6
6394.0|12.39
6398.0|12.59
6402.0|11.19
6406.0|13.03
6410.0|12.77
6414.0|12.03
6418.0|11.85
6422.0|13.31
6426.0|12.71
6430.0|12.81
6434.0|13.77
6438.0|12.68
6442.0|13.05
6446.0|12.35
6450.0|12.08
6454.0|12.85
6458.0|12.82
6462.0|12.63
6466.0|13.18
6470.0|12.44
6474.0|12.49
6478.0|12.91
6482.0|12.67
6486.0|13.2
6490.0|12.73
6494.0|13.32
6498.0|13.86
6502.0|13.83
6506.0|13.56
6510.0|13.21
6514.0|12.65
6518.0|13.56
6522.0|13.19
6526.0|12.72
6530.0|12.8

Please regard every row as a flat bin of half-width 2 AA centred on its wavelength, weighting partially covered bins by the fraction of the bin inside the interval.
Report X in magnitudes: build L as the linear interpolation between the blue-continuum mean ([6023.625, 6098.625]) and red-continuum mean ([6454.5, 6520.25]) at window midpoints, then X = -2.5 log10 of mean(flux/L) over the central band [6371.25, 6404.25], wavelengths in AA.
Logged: 0.05 mag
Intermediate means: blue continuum 12.3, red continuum 13.1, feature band 12.4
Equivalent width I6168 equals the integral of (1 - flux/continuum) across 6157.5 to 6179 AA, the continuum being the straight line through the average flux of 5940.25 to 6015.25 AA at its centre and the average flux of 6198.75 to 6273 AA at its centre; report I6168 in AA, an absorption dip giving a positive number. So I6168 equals -1.22 AA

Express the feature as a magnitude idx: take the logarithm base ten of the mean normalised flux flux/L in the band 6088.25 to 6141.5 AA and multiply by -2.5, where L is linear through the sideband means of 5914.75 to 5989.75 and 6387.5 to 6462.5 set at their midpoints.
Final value -0.139 mag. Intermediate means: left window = 10.4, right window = 12.6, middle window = 12.7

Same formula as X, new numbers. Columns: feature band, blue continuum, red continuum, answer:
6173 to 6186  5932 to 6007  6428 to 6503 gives -0.08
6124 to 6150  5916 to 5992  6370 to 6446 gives -0.15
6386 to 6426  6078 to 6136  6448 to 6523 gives 0.04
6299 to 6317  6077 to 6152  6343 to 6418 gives -0.01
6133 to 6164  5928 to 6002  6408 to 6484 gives -0.12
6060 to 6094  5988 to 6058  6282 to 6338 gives -0.07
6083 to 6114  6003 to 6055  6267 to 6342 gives -0.06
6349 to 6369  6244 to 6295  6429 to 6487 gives -0.04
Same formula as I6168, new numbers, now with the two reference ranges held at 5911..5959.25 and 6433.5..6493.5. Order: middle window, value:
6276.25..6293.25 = -1.09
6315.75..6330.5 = -0.84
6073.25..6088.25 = -3.76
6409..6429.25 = 0.00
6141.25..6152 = -1.71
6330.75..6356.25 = -1.74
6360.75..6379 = -0.49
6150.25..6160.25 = -1.50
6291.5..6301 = -0.81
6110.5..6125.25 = -2.19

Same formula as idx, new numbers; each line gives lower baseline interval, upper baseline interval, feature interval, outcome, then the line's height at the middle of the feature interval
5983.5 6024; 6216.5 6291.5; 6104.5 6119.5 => -0.02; 12.3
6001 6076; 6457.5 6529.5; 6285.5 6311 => 0.00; 12.6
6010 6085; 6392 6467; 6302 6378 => -0.02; 12.5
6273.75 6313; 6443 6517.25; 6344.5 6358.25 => -0.04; 12.8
